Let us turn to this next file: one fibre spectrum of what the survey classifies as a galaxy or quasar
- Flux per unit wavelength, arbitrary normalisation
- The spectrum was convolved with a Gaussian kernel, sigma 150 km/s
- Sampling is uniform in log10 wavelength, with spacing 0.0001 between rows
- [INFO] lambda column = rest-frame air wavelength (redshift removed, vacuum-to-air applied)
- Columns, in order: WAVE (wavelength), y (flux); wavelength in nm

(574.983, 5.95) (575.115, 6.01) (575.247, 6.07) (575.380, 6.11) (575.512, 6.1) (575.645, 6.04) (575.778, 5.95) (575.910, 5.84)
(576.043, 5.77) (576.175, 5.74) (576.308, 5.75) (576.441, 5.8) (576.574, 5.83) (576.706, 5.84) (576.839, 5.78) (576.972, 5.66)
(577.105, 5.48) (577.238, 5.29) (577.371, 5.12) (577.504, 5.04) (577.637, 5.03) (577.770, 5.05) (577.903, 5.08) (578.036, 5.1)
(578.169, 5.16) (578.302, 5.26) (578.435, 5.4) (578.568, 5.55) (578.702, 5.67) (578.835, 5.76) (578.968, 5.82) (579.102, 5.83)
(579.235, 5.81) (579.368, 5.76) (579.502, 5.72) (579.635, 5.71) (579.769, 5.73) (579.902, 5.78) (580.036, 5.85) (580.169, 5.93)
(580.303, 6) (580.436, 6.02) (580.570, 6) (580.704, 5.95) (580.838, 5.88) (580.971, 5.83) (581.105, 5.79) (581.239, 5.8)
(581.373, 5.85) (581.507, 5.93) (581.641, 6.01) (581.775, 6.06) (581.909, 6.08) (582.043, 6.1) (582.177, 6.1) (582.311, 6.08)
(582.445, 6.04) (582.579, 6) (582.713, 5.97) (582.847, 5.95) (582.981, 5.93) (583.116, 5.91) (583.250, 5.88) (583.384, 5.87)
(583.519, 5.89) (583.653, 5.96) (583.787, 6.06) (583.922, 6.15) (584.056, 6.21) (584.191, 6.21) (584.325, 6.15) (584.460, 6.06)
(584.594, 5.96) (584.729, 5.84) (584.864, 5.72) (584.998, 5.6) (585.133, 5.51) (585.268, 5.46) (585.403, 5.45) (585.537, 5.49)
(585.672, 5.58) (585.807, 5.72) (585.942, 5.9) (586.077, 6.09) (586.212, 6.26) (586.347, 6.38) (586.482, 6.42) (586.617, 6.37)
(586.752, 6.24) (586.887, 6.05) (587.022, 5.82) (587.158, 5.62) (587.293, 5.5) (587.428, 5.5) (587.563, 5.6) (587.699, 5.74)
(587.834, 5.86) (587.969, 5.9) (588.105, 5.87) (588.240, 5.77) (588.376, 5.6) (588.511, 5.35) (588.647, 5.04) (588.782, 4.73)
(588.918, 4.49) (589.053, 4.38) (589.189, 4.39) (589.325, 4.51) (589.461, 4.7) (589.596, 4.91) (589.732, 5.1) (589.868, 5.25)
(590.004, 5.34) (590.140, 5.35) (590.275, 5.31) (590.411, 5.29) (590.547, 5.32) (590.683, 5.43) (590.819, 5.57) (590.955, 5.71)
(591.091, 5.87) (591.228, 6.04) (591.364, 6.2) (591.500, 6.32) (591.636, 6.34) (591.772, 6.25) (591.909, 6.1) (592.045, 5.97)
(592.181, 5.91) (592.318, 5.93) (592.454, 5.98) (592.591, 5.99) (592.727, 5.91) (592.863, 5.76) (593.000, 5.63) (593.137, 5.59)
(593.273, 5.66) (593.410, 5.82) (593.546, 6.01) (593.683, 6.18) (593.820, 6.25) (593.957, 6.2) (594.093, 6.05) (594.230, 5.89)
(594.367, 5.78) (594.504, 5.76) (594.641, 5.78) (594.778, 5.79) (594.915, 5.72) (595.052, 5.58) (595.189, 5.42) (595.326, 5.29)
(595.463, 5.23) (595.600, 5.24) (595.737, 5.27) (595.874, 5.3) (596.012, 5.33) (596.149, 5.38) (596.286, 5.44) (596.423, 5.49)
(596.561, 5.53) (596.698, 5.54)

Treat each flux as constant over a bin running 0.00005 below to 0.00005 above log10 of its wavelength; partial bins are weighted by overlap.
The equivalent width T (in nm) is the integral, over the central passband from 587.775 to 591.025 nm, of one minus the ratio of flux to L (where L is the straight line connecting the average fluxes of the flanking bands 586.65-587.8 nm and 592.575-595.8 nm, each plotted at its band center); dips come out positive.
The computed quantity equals 0.31 nm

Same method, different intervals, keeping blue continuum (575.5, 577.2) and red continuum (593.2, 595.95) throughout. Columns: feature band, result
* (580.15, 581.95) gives -0.05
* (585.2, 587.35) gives -0.06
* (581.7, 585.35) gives -0.12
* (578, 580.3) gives 0.05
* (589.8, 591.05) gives 0.07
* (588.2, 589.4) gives 0.18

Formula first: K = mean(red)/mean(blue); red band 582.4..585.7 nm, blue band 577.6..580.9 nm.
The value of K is 1.0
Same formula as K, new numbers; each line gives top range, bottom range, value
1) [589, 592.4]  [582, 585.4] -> 0.93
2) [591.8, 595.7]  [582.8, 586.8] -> 0.98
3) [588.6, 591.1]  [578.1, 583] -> 0.87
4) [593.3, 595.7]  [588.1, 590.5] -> 1.14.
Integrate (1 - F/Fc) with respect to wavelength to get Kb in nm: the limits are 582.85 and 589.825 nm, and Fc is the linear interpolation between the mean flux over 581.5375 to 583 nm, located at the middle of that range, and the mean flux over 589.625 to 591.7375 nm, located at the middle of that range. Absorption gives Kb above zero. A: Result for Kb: 0.21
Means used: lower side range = 6.03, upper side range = 5.63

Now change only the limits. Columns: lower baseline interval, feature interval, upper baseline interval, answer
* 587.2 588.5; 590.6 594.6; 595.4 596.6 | -0.32 nm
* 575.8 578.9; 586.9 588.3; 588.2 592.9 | -0.06 nm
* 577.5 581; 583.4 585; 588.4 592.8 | -0.13 nm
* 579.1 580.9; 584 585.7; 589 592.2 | -0.03 nm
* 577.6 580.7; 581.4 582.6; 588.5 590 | -0.14 nm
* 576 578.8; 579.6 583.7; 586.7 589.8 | -0.40 nm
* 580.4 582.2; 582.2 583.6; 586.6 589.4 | -0.03 nm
